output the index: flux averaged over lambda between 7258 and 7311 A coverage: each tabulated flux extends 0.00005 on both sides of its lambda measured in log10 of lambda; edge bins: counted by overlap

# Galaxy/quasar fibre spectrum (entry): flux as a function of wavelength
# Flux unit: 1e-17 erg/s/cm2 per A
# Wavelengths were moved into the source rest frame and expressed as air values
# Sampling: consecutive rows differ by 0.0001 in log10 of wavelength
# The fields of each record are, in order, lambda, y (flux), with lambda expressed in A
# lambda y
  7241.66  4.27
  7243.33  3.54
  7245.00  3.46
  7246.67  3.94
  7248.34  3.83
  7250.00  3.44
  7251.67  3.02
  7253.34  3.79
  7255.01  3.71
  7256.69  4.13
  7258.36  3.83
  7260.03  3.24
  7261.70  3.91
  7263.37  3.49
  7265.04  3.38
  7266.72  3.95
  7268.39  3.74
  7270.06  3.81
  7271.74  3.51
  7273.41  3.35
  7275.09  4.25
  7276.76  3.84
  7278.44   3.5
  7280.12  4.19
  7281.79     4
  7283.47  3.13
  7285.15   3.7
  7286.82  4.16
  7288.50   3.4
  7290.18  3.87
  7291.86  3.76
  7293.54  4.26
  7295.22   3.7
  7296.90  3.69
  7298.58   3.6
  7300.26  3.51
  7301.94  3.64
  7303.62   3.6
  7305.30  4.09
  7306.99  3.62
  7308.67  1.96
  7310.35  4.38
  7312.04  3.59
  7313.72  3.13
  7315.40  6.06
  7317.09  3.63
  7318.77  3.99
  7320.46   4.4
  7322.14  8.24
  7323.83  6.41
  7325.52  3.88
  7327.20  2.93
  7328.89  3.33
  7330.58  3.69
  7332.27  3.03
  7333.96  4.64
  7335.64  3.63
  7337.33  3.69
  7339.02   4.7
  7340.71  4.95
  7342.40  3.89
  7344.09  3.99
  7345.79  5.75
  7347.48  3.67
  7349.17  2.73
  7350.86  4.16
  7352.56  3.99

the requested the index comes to 3.69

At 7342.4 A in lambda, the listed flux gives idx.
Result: 3.89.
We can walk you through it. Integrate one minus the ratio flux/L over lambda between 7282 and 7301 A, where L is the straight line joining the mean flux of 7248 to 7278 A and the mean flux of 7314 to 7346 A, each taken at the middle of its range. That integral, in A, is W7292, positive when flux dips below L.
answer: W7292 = 1.3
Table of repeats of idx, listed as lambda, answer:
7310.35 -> 4.38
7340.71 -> 4.95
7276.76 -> 3.84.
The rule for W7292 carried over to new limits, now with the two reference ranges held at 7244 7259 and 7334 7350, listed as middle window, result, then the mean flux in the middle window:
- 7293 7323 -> -0.7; 4.06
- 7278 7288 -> 0.2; 3.78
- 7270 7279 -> 0.2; 3.71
